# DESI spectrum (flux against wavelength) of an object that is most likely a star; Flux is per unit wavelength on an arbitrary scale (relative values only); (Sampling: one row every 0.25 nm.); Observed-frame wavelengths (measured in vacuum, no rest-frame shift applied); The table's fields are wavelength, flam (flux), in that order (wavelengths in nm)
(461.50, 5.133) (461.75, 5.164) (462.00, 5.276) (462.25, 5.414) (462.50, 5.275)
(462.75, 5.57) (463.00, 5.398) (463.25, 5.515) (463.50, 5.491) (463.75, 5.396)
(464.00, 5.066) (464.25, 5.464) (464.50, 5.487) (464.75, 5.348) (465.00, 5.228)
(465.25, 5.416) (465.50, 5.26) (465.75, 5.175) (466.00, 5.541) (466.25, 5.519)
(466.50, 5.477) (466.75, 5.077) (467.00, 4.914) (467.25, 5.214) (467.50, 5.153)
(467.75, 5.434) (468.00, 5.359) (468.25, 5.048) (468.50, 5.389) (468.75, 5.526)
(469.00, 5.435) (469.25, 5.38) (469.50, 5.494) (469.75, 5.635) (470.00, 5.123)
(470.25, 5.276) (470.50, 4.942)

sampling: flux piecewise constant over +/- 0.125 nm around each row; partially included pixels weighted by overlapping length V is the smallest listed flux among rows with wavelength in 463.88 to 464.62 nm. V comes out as 5.066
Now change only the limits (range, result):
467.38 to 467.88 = 5.153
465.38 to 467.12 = 4.914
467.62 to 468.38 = 5.048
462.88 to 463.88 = 5.396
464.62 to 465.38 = 5.228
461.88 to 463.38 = 5.275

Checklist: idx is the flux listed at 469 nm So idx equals 5.435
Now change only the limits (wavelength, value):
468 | 5.359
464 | 5.066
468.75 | 5.526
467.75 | 5.434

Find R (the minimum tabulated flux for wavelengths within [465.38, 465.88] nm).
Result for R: 5.175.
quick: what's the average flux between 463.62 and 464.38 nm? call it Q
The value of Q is 5.31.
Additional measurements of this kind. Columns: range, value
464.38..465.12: 5.35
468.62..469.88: 5.49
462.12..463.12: 5.41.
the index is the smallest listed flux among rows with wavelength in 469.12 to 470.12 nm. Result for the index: 5.123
